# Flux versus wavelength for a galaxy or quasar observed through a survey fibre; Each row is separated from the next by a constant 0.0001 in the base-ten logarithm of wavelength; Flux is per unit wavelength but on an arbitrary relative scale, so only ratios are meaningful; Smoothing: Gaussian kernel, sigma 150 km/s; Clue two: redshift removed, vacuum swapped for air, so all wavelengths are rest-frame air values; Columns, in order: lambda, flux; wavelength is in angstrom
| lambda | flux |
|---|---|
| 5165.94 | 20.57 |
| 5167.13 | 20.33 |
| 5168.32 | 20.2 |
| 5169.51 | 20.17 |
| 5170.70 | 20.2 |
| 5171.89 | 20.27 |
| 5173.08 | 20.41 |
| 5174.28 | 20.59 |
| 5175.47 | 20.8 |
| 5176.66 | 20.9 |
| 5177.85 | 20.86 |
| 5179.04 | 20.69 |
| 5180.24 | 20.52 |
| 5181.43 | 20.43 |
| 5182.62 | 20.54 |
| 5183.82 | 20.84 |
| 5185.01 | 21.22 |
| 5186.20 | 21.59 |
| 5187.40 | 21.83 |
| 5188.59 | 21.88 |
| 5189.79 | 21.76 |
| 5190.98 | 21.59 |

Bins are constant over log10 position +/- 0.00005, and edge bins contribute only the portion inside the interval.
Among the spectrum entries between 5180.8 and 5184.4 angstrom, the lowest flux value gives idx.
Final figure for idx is 20.43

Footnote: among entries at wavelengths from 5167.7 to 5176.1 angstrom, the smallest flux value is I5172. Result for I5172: 20.17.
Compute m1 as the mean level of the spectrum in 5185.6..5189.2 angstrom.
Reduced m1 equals 21.8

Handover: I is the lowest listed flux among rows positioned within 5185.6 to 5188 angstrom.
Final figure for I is 21.59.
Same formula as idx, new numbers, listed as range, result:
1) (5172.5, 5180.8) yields 20.41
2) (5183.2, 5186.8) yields 20.84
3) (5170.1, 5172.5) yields 20.2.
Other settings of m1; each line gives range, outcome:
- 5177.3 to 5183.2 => 20.6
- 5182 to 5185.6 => 20.9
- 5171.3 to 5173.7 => 20.3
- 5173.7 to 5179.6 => 20.8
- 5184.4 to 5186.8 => 21.4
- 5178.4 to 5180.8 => 20.6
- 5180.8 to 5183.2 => 20.5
